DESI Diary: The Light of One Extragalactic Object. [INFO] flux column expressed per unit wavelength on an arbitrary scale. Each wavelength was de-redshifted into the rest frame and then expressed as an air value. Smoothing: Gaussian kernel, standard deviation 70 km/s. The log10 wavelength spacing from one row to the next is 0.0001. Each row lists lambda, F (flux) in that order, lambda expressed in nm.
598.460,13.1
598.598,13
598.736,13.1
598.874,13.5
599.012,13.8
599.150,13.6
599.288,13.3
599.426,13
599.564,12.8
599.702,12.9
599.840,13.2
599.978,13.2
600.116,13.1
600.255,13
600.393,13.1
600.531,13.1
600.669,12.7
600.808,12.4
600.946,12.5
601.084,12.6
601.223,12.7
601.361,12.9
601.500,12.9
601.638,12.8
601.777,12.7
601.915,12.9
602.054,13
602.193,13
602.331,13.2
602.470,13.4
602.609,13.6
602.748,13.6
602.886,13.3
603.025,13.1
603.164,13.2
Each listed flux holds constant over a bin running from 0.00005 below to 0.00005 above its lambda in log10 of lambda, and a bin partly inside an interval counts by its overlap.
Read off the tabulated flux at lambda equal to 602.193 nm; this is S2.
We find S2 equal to 13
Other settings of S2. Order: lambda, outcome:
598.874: 13.5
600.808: 12.4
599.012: 13.8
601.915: 12.9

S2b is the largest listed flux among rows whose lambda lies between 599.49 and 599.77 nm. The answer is 12.9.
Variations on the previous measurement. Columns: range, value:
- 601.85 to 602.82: 13.6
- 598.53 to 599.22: 13.8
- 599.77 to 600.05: 13.2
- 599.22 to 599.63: 13.3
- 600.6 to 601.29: 12.7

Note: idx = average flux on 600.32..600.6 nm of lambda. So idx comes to 13.1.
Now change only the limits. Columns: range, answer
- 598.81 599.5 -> 13.4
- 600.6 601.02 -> 12.5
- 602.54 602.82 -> 13.6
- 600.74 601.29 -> 12.6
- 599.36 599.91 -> 13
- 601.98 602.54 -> 13.1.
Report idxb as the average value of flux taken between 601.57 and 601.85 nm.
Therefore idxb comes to 12.8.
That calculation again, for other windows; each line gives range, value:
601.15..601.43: 12.8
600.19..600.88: 12.9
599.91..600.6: 13.1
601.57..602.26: 12.9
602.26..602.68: 13.4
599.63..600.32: 13.1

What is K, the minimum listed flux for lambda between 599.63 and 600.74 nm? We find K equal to 12.7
